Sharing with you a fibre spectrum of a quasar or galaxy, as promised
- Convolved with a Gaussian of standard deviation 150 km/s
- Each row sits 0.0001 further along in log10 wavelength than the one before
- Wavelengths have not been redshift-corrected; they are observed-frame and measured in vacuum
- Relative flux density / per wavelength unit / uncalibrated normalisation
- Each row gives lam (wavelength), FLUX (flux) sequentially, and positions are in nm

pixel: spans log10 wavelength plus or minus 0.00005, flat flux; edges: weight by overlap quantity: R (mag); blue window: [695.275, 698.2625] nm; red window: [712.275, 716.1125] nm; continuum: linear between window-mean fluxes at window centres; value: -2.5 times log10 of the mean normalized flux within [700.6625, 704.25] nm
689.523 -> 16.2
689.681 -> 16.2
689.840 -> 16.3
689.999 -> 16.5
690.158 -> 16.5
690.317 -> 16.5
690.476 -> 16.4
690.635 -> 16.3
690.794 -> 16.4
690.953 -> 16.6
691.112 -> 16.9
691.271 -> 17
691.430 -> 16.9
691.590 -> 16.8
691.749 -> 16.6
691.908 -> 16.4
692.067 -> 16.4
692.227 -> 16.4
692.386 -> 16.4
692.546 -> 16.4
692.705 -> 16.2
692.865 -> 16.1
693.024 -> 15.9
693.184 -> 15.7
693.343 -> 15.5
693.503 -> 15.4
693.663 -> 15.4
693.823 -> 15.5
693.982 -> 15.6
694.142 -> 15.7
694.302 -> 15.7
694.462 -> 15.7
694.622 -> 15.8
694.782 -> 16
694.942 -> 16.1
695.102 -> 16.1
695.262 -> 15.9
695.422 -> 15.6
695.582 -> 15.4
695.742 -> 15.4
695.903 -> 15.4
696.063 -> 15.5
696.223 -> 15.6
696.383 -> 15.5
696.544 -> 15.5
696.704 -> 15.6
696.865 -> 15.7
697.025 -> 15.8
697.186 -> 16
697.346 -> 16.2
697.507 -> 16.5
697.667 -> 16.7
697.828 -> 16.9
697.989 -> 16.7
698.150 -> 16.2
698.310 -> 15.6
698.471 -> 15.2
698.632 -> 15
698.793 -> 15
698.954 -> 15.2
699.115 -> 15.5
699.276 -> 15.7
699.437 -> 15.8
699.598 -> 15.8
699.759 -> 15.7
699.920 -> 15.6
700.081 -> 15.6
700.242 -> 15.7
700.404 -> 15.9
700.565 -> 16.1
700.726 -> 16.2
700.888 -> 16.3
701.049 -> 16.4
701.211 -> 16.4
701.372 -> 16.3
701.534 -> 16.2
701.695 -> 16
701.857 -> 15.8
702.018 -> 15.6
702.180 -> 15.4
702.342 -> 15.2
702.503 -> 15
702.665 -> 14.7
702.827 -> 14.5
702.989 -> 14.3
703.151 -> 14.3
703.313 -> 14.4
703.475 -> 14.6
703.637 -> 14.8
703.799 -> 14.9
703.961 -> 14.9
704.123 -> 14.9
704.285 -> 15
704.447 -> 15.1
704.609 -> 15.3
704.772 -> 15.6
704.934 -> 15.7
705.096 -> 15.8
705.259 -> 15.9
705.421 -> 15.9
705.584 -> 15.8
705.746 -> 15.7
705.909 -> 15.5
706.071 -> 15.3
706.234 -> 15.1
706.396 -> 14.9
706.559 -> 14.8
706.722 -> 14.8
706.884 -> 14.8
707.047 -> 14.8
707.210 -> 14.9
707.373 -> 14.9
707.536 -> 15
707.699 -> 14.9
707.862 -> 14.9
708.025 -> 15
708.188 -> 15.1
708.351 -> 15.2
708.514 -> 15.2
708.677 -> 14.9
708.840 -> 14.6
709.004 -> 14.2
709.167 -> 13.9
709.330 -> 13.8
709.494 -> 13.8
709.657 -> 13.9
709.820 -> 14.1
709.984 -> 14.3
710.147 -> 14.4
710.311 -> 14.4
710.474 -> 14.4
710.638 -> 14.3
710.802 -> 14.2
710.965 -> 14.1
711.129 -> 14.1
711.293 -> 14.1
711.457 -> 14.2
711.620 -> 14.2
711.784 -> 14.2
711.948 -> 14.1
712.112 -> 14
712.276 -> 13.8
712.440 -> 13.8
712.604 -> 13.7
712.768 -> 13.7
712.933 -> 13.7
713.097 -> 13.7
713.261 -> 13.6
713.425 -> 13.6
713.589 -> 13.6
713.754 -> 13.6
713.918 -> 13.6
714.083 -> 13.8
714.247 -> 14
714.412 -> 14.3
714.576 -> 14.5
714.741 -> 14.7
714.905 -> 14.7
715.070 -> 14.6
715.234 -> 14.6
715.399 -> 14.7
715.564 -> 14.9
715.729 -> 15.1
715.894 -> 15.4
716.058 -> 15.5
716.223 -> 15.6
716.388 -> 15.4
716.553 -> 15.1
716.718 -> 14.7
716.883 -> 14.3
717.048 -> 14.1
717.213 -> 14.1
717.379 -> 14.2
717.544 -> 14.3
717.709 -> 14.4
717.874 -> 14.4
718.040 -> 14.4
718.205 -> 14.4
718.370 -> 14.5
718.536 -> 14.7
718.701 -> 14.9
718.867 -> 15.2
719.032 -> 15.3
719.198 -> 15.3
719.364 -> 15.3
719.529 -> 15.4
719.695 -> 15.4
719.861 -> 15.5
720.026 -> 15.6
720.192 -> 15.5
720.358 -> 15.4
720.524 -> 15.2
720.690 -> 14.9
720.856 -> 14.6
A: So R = 0.00 mag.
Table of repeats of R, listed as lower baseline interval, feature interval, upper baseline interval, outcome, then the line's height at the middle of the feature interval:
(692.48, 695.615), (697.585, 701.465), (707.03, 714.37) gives -0.04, 15.3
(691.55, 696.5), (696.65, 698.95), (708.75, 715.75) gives -0.03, 15.5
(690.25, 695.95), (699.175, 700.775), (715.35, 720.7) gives 0.00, 15.8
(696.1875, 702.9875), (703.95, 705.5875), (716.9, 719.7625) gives 0.00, 15.5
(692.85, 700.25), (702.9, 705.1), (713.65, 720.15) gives 0.03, 15.4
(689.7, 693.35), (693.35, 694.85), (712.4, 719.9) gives 0.04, 16.2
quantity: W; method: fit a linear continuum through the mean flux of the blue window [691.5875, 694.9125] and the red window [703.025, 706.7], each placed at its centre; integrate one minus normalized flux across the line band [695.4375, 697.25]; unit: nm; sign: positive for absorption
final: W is 0.02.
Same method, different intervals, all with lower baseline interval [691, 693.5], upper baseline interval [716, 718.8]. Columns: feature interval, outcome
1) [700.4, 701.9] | -0.04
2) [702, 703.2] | 0.06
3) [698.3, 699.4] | 0.04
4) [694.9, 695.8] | 0.02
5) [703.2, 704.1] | 0.05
